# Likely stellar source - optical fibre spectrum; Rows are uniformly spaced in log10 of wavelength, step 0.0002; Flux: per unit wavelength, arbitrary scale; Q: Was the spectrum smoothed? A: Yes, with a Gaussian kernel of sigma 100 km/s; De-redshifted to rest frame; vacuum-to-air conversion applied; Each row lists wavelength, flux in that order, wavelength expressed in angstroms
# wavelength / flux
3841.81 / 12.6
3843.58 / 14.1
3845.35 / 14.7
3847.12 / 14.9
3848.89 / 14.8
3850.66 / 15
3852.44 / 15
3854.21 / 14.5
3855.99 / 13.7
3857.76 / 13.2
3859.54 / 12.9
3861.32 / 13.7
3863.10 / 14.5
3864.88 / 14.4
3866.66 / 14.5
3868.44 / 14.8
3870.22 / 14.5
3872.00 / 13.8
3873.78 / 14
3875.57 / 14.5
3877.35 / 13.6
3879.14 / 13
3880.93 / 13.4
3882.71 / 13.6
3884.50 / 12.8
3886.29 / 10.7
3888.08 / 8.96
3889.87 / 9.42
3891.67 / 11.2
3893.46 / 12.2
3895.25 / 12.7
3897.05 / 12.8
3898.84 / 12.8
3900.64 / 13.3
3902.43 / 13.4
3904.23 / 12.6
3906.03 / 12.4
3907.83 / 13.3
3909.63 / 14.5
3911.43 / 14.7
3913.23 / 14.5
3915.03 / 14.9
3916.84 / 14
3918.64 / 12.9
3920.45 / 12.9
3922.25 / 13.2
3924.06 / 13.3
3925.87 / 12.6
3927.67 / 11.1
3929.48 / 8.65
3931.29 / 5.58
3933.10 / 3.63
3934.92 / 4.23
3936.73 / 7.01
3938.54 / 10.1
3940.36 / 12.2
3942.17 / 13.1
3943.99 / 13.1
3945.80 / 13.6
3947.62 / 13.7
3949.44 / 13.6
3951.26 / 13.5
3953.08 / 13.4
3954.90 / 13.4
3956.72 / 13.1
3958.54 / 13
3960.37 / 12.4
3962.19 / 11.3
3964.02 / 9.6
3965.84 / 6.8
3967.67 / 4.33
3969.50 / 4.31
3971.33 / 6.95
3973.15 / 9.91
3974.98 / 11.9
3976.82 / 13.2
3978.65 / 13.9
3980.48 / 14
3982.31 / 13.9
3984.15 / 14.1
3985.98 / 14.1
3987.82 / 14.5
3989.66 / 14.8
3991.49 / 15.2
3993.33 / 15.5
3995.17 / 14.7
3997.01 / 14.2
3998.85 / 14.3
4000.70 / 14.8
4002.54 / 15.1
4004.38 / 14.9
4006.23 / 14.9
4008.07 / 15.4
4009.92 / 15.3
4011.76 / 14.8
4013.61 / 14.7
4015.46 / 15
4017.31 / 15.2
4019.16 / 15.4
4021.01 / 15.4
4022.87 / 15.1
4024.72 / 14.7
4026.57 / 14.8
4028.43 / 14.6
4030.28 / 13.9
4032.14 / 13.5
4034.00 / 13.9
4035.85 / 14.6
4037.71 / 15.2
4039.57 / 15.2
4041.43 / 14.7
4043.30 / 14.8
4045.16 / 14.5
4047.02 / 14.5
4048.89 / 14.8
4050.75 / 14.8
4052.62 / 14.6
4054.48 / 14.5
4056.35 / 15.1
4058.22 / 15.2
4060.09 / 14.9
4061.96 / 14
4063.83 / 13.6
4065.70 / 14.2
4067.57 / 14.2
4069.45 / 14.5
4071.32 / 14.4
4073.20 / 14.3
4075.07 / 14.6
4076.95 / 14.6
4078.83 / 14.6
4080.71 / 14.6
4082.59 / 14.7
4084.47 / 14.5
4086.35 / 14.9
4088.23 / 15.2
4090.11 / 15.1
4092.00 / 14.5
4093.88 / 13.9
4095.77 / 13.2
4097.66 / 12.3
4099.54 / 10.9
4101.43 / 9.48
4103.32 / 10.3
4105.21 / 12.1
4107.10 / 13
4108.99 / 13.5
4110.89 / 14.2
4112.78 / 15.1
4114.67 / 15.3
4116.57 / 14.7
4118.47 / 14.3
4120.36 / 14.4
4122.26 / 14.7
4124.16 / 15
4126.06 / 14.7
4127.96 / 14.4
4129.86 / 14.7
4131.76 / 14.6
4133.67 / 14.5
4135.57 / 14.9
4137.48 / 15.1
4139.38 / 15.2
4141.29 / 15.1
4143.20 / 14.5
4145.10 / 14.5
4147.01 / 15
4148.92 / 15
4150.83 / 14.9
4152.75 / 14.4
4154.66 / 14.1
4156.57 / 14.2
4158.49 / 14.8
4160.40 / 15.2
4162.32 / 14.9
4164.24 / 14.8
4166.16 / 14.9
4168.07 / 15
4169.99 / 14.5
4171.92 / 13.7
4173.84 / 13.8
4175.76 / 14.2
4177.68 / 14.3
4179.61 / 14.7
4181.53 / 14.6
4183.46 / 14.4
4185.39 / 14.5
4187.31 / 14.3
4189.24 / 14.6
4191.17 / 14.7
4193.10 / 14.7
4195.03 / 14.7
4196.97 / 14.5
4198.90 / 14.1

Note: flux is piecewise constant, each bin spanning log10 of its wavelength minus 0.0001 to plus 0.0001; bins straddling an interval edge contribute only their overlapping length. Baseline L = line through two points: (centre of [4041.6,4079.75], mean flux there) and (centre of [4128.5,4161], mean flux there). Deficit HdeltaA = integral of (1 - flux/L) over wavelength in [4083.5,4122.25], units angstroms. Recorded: 2.8 angstroms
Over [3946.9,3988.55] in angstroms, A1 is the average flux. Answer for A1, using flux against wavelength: 11.7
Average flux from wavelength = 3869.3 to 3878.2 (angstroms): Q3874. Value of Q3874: 14.1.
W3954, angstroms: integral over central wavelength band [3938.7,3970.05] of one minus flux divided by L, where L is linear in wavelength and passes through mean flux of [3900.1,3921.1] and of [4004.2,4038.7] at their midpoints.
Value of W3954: 5.77 angstroms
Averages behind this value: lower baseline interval 13.6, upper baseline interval 14.8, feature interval 11.5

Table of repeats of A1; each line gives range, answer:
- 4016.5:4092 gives 14.6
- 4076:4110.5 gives 13.4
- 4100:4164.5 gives 14.3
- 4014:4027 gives 15.1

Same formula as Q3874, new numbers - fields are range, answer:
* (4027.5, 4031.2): 14.3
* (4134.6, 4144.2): 15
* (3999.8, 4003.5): 15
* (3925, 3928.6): 11.8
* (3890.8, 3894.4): 11.7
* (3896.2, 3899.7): 12.8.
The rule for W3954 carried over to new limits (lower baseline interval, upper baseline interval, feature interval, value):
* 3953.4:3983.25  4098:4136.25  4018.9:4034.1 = -3.4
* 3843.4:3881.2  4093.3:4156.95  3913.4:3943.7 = 7.3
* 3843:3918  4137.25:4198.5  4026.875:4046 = -0.6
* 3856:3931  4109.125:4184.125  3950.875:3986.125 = 5.8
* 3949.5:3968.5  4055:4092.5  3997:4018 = -3.8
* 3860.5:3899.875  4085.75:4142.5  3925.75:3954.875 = 5.8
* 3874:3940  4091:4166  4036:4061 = -2.9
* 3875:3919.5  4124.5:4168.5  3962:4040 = 1.3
